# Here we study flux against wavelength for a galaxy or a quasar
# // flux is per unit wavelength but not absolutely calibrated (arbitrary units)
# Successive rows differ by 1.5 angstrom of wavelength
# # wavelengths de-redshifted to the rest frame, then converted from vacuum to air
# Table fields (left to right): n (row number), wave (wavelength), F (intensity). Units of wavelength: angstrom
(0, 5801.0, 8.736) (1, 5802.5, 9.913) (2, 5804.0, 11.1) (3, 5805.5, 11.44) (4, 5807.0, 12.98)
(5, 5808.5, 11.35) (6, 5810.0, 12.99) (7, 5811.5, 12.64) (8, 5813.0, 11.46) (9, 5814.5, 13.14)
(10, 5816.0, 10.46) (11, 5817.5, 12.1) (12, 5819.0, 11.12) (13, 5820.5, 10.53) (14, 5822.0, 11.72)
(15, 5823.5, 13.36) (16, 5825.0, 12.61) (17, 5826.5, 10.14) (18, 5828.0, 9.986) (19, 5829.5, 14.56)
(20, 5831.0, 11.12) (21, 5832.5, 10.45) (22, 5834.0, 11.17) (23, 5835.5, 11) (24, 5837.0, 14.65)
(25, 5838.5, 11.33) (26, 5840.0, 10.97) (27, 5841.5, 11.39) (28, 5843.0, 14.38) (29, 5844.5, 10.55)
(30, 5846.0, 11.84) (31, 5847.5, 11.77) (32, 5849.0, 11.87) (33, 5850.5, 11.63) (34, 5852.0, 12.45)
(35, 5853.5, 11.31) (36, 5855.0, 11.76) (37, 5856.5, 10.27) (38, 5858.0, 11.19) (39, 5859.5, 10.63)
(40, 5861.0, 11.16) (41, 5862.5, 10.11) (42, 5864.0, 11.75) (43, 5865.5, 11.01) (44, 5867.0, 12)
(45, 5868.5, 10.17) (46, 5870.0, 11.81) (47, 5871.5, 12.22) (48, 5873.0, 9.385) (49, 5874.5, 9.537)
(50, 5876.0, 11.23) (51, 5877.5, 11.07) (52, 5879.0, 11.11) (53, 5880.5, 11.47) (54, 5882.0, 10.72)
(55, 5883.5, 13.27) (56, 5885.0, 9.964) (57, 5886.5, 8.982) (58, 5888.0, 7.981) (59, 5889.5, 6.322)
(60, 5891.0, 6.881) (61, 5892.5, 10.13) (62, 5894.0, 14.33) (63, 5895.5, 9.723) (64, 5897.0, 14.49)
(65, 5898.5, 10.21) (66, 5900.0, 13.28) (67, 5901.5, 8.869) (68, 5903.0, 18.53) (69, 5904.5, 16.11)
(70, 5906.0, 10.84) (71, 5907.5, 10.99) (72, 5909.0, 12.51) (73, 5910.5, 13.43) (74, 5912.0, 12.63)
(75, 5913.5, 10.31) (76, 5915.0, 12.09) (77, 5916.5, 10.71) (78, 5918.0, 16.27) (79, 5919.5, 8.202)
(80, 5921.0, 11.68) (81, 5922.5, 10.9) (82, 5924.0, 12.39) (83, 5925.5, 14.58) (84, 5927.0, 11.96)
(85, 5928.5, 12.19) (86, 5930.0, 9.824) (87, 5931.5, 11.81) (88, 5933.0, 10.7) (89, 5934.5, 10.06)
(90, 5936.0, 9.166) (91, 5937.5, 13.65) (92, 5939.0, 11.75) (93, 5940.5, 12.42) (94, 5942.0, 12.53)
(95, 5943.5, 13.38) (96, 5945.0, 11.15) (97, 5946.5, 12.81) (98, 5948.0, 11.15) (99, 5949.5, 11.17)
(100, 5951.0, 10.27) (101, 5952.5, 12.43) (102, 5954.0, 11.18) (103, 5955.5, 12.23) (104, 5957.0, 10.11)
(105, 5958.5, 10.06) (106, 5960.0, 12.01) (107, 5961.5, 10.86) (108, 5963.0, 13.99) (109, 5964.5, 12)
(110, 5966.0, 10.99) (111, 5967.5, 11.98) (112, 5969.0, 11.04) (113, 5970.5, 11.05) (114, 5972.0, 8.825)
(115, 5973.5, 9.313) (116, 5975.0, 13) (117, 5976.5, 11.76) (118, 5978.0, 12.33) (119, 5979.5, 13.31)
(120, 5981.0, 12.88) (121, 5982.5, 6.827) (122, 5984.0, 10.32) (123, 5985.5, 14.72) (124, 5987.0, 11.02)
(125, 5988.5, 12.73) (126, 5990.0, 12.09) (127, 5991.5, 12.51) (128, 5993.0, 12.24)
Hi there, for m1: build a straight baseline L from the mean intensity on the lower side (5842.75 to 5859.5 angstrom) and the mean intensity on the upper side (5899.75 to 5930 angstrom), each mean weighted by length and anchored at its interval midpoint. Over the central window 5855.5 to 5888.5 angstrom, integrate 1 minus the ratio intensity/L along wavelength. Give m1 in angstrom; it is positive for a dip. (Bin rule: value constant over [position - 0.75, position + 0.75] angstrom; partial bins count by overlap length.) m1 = 2.9 angstrom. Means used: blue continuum 11.6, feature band 10.8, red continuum 12.3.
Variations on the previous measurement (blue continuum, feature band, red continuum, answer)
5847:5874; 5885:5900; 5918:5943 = 1.78 angstrom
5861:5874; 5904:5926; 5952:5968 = -1.64 angstrom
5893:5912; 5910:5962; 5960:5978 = 1.79 angstrom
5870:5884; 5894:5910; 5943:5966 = -1.96 angstrom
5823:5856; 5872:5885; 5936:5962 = 0.90 angstrom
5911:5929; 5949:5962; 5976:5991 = 0.82 angstrom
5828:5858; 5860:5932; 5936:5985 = 1.51 angstrom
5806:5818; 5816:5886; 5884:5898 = -2.43 angstrom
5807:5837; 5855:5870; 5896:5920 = 1.37 angstrom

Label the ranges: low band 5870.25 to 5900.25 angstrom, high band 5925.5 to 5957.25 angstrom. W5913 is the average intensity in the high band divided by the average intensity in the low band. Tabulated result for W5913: 1.10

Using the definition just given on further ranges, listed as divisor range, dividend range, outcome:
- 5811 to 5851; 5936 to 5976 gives 0.98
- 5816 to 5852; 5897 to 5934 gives 1.04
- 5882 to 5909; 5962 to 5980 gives 1.03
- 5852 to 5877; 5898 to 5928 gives 1.12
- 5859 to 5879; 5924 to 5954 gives 1.07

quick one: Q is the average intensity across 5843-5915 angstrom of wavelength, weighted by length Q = 11.3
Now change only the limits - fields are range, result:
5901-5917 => 12.5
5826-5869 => 11.5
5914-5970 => 11.7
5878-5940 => 11.5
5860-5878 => 10.9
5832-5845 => 11.8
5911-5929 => 12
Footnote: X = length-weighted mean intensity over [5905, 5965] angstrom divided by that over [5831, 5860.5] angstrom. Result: 1.01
